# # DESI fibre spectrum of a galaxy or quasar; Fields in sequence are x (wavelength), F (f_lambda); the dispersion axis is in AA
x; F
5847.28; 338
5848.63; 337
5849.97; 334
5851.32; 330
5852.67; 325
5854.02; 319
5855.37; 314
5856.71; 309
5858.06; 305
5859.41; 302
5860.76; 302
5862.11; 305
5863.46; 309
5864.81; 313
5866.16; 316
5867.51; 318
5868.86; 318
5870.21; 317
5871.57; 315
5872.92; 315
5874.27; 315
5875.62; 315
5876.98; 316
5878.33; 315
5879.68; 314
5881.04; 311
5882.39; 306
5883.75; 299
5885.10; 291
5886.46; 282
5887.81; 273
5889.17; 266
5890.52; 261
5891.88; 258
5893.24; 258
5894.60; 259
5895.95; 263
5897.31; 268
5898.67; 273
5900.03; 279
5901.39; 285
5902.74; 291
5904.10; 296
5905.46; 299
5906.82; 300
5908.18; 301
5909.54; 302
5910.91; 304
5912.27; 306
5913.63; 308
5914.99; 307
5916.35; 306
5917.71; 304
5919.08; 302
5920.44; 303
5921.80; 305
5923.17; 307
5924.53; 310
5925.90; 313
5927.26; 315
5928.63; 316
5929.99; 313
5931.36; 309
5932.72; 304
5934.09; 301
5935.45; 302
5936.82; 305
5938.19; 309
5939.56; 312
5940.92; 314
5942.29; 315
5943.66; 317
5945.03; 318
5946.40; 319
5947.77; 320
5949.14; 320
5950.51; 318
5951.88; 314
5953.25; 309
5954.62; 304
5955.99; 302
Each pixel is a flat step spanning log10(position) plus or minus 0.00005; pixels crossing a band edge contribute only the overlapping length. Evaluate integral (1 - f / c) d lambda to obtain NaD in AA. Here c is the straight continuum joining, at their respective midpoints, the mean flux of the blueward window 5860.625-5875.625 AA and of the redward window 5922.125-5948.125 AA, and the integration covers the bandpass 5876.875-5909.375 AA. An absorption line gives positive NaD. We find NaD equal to 2.8 AA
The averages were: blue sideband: 314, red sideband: 311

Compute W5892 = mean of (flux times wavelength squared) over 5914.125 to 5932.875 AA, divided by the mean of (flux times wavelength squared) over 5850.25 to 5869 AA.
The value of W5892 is 1.0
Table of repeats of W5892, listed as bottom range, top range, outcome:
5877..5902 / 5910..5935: 1.10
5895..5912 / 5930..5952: 1.10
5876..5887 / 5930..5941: 1.03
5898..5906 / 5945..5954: 1.12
